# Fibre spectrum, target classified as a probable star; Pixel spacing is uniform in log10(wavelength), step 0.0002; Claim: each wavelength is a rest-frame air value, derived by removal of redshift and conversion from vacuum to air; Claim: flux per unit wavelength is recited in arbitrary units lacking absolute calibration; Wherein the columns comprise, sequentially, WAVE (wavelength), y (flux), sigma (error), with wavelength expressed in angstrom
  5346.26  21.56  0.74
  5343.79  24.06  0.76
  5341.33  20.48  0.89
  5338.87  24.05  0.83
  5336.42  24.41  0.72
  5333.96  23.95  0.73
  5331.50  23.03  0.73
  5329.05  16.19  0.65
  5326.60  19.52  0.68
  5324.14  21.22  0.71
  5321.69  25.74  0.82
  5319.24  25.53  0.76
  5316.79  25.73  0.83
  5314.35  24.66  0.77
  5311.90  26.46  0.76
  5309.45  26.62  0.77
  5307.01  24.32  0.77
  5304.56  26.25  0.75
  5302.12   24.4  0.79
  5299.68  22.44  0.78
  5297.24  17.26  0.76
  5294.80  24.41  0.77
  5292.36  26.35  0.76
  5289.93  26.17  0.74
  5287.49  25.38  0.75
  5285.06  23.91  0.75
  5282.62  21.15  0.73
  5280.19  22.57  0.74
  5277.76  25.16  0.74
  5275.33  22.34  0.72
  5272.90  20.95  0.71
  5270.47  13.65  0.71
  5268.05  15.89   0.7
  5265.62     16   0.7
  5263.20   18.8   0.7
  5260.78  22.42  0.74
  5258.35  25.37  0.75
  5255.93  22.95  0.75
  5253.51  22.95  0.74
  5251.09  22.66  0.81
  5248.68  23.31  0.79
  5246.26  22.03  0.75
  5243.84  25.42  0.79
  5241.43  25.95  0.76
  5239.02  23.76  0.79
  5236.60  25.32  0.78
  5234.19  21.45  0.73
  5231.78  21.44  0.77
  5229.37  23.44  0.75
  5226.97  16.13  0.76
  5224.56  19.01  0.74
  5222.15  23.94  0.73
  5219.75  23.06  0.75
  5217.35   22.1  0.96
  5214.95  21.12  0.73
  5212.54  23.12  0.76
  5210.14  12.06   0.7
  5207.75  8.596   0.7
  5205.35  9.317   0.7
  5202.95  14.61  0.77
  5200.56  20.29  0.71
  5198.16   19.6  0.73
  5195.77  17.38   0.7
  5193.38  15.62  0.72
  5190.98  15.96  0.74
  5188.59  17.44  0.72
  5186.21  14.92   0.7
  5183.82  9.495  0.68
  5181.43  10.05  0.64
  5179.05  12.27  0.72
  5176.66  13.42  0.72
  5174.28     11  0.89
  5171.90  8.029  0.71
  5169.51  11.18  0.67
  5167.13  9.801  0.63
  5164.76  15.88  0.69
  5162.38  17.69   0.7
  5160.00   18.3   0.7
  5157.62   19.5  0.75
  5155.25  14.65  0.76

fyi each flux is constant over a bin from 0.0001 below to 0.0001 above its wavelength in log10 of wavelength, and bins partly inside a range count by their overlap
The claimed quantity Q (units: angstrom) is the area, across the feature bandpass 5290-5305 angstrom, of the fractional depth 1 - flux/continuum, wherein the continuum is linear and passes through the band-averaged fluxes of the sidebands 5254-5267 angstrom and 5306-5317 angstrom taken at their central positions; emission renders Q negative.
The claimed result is 0.5 angstrom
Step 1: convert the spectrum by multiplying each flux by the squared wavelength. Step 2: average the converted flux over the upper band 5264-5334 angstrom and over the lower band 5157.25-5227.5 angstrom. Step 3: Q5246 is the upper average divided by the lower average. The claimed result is 1.50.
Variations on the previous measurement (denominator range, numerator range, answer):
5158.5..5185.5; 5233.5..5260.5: 1.94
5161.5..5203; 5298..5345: 1.76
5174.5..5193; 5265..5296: 1.71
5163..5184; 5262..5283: 1.77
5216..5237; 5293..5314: 1.15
